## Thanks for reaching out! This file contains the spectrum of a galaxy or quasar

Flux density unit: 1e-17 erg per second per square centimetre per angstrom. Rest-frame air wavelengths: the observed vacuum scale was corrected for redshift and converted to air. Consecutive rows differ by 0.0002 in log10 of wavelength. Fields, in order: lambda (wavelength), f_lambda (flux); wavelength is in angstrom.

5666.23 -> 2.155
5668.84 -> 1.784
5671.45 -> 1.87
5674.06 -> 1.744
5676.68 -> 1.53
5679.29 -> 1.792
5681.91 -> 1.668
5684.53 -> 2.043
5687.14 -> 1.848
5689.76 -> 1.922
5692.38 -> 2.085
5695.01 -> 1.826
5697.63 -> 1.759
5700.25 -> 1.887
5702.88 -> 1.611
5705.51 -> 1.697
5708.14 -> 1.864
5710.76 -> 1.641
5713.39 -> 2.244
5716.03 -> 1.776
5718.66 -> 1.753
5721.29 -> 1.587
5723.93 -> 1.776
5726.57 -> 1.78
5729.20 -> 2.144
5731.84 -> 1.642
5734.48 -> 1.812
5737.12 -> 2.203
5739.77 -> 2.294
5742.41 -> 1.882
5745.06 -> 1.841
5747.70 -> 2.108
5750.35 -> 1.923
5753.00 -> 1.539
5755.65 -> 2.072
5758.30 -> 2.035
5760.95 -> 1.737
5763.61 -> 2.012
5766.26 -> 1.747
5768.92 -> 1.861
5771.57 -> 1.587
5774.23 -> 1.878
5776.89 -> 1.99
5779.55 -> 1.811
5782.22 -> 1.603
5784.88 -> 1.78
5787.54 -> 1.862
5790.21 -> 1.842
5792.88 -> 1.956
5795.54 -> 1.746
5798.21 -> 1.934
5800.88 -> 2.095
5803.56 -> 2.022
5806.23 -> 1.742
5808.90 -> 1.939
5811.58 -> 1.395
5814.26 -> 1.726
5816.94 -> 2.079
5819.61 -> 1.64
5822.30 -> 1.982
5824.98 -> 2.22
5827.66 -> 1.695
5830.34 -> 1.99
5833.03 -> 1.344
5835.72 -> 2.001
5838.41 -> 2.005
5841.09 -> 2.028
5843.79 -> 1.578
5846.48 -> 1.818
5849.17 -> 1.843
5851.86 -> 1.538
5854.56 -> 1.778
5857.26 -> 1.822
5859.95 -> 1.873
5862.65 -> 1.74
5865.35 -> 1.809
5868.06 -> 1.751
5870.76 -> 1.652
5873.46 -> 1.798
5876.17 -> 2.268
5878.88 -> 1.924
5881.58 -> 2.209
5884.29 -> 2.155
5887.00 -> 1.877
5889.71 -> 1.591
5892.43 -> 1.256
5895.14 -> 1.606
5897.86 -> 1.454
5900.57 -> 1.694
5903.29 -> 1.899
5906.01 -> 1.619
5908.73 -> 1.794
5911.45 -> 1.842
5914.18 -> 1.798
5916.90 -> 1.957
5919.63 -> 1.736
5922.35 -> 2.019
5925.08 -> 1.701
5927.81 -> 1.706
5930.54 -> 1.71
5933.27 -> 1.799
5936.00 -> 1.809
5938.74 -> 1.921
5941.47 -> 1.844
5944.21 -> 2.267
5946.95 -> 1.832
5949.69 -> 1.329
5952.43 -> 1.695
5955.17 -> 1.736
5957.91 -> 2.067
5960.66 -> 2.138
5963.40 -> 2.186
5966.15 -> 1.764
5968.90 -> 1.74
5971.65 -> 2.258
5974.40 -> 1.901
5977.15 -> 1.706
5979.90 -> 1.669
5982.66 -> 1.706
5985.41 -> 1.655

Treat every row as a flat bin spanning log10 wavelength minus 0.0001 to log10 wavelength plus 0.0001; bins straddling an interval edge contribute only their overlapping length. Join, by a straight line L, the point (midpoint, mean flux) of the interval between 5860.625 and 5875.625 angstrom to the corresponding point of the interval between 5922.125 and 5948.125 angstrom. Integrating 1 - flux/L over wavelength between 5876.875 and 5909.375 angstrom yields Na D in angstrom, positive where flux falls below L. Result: 0.77 angstrom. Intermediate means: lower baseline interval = 1.78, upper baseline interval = 1.85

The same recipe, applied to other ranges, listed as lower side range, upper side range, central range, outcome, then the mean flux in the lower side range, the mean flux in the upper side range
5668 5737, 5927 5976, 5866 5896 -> 0.5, 1.82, 1.87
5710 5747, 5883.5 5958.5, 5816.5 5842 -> -0.9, 1.89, 1.77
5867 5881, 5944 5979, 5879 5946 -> 3.0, 1.9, 1.88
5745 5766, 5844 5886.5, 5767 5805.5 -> 0.8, 1.9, 1.86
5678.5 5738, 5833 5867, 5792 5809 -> -1.0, 1.84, 1.8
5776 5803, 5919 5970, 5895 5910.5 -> 1.4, 1.86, 1.84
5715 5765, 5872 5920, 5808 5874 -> 1.2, 1.89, 1.81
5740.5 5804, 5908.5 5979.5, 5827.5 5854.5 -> 1.1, 1.87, 1.85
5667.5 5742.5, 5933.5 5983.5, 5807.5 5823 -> 0.6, 1.84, 1.86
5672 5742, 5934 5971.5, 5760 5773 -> 0.4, 1.84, 1.88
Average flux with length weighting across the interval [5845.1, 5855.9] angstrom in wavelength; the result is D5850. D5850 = 1.74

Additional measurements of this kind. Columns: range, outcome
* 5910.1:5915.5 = 1.82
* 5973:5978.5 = 1.81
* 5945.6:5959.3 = 1.73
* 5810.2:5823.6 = 1.76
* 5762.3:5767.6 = 1.88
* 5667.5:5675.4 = 1.8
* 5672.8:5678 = 1.64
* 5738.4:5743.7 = 2.09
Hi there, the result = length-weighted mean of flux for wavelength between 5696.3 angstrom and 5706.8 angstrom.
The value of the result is 1.74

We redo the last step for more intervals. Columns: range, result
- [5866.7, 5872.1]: 1.7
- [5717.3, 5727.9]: 1.73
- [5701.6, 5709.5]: 1.72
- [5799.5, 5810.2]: 1.95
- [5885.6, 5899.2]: 1.56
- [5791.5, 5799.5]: 1.88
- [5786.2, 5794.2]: 1.89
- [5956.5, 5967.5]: 2.04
